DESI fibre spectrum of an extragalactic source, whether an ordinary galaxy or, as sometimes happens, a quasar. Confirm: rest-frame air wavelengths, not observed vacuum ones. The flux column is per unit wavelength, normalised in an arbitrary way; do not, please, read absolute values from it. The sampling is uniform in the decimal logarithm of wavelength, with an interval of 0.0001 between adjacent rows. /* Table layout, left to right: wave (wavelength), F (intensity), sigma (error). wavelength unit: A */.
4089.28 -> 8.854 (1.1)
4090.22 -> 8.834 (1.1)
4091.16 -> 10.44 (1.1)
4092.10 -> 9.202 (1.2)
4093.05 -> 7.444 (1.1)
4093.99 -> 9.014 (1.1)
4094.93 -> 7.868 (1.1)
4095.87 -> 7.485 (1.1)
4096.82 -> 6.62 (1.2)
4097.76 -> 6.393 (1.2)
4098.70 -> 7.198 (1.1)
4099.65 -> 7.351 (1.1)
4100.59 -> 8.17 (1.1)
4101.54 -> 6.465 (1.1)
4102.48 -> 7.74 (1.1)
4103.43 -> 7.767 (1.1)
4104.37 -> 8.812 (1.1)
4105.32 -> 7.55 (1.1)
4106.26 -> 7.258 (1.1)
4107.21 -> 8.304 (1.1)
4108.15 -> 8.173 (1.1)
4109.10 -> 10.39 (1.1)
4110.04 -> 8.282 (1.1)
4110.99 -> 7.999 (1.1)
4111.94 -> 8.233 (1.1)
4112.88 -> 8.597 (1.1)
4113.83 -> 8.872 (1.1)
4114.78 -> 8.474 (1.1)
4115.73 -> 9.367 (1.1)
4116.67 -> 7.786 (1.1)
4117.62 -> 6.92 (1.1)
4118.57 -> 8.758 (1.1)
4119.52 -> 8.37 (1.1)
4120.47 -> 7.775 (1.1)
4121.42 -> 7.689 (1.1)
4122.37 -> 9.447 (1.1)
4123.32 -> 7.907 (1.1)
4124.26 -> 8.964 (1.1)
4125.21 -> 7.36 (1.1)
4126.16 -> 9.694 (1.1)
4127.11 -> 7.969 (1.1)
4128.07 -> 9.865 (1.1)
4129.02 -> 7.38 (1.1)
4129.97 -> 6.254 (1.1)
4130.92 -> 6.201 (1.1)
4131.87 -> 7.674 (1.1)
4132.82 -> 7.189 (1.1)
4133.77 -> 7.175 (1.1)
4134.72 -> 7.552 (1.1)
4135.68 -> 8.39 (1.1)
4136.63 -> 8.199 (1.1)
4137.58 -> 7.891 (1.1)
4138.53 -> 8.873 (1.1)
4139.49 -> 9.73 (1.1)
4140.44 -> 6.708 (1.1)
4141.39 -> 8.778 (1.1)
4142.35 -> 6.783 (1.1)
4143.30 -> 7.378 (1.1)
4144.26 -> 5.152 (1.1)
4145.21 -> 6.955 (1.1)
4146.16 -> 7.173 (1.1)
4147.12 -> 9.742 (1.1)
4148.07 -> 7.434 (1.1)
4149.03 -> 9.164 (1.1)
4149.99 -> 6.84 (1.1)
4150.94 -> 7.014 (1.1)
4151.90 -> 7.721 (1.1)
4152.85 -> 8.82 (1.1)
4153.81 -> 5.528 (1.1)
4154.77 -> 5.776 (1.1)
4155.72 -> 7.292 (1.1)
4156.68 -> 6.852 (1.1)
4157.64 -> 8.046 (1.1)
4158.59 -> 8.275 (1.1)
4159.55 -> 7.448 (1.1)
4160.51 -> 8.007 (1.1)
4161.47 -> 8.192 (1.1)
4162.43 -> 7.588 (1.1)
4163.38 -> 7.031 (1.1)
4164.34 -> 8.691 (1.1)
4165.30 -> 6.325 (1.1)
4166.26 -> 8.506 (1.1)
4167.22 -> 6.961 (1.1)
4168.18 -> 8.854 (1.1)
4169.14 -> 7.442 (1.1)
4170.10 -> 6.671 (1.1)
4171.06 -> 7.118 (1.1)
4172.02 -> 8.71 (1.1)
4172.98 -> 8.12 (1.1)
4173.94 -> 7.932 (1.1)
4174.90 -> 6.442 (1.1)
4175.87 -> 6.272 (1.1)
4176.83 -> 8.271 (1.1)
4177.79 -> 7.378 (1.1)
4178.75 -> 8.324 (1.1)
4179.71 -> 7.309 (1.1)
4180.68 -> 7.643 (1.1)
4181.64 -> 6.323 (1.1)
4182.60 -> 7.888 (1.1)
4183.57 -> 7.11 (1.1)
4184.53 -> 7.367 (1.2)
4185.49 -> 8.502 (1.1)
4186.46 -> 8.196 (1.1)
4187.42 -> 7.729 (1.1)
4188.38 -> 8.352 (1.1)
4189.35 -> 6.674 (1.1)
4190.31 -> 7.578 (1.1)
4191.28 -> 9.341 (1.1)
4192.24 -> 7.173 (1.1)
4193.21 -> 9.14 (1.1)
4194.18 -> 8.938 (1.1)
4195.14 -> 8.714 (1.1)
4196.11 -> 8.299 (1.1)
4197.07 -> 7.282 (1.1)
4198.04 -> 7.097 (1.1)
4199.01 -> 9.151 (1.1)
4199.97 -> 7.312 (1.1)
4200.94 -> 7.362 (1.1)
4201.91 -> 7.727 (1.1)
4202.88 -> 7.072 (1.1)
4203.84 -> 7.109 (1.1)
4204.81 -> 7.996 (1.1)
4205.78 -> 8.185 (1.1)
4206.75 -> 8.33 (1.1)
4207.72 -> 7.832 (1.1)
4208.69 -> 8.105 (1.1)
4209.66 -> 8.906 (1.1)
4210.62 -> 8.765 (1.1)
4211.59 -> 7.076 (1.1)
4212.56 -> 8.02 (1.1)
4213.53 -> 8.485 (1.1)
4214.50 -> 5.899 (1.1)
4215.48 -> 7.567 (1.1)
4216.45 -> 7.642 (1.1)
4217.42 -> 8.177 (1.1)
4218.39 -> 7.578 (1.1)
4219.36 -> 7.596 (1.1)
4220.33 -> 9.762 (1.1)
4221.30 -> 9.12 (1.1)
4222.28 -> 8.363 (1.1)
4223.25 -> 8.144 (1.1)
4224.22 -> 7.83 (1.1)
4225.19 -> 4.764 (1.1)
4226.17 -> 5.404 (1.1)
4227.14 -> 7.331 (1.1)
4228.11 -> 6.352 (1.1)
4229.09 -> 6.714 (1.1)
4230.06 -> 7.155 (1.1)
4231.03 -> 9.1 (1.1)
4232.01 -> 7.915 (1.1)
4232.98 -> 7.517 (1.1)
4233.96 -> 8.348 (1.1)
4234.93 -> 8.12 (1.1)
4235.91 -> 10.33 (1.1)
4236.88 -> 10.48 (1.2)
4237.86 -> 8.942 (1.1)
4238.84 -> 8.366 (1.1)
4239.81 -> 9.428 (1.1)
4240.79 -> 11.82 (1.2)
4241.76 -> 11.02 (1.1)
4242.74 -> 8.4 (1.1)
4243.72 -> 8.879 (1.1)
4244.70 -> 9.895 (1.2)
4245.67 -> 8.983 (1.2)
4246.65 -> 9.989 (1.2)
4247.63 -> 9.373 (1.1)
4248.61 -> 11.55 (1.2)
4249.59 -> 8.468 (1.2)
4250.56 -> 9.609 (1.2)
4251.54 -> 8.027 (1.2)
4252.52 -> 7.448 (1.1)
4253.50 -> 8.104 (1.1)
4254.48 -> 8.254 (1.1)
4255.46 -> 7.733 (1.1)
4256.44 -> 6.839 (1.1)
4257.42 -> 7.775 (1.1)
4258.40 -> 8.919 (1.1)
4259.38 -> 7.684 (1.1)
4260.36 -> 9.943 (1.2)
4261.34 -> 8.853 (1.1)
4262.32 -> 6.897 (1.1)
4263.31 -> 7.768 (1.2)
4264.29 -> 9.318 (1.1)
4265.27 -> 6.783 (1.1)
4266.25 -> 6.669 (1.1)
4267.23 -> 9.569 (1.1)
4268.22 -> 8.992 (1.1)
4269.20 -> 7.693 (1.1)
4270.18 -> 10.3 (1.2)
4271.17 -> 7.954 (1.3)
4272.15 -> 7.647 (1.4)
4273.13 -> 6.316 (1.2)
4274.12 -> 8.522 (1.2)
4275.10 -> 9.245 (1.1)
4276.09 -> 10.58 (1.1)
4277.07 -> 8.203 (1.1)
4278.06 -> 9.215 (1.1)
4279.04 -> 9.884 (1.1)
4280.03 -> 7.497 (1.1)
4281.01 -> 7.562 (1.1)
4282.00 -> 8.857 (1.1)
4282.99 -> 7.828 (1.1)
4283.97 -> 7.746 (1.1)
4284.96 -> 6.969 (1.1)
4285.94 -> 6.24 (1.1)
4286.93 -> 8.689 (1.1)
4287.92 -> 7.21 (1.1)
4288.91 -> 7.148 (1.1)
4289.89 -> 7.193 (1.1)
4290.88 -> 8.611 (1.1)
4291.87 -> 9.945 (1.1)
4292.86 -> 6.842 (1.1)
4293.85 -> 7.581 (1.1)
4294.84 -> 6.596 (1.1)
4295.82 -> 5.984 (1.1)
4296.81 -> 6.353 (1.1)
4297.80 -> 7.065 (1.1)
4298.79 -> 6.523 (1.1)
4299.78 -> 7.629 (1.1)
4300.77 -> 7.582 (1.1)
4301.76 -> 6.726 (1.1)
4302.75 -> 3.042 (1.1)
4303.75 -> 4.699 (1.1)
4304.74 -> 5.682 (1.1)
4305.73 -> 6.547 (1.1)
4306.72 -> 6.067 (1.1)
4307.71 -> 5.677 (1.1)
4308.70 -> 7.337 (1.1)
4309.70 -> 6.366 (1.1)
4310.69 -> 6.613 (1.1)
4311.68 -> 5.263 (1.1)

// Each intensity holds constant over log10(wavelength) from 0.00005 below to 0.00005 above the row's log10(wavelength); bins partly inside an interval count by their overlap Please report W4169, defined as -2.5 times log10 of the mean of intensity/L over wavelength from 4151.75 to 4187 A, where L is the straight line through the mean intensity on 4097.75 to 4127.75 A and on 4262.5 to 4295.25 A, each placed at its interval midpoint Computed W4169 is 0.08 mag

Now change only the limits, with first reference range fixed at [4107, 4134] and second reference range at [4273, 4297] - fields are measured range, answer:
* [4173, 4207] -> 0.043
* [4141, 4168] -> 0.089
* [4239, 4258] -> -0.134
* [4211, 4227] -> 0.060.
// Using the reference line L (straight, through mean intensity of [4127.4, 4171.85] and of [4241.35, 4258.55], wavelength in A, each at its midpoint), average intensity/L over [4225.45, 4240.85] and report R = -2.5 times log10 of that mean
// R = 0.06 mag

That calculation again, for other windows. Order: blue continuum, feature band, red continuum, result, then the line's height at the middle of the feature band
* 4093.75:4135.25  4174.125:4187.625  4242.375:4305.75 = 0.066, 7.96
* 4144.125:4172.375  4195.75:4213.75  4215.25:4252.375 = 0.034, 8.15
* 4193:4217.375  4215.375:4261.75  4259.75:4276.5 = -0.038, 8.17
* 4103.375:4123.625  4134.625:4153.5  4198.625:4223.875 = 0.056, 8.21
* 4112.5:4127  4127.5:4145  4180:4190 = 0.079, 8.18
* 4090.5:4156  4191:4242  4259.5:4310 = -0.054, 7.71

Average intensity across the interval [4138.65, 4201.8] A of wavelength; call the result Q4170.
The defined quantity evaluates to 7.67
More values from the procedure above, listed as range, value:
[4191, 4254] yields 8.29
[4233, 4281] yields 8.74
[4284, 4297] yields 7.37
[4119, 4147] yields 7.83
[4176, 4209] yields 7.83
